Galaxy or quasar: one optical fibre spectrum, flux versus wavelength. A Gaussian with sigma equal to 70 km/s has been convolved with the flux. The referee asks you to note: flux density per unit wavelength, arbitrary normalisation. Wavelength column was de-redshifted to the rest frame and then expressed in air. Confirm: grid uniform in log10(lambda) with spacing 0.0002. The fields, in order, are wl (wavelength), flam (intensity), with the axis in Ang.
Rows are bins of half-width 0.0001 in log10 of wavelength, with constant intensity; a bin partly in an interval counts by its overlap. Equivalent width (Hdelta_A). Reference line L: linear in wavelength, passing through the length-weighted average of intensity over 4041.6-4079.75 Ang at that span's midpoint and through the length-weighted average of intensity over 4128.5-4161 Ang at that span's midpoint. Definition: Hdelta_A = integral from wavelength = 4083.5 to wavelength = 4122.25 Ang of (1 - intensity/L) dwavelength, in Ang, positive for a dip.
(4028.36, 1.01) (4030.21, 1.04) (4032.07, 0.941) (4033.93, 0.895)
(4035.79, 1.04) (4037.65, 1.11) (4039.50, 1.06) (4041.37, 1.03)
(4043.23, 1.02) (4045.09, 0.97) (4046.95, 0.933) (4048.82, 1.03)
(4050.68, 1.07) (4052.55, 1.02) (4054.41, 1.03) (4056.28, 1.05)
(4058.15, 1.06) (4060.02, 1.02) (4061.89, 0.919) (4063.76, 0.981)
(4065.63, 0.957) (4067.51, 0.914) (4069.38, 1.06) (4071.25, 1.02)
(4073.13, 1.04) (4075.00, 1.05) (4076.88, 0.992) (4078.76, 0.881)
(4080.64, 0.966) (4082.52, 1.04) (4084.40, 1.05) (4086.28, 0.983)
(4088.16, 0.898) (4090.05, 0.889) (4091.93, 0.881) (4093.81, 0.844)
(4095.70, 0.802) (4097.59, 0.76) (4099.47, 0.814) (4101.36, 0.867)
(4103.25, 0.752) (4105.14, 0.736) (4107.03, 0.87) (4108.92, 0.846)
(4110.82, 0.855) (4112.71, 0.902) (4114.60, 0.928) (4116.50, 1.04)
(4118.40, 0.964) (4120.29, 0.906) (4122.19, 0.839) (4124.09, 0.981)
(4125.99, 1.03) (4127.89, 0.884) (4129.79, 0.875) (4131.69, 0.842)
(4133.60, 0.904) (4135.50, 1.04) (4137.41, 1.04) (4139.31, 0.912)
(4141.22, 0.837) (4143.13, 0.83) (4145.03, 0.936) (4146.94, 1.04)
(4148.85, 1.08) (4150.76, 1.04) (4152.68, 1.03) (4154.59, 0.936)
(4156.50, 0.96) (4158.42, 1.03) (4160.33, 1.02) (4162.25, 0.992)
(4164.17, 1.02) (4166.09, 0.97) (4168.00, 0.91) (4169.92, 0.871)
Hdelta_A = 4.1 Ang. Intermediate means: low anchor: 1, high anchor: 0.961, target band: 0.878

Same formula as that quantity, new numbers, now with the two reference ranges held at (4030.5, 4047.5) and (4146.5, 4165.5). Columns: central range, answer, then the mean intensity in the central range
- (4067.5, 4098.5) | 1.85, 0.946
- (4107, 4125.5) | 1.67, 0.918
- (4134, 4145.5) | 0.92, 0.932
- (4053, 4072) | 0.06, 1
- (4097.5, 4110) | 2.46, 0.81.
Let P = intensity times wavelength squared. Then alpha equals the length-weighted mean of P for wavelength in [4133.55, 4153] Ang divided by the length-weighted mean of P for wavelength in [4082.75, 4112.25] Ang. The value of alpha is 1.2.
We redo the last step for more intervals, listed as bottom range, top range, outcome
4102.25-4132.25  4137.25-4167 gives 1.12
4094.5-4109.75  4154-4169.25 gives 1.25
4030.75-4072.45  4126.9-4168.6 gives 1.00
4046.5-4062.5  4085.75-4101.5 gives 0.86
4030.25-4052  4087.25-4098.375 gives 0.86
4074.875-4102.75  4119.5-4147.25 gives 1.04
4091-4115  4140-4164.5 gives 1.20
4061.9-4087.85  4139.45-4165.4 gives 1.03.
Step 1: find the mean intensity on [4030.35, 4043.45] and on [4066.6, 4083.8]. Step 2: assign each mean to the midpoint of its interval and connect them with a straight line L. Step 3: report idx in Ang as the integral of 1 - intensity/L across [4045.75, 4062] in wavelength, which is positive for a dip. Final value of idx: -0.2 Ang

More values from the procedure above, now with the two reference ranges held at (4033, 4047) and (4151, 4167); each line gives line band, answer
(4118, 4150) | 2.0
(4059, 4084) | 0.5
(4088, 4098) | 1.6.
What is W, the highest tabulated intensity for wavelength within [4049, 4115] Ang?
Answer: 1.07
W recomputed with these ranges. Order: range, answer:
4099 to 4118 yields 1.04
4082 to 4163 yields 1.08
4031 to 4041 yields 1.11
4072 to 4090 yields 1.05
